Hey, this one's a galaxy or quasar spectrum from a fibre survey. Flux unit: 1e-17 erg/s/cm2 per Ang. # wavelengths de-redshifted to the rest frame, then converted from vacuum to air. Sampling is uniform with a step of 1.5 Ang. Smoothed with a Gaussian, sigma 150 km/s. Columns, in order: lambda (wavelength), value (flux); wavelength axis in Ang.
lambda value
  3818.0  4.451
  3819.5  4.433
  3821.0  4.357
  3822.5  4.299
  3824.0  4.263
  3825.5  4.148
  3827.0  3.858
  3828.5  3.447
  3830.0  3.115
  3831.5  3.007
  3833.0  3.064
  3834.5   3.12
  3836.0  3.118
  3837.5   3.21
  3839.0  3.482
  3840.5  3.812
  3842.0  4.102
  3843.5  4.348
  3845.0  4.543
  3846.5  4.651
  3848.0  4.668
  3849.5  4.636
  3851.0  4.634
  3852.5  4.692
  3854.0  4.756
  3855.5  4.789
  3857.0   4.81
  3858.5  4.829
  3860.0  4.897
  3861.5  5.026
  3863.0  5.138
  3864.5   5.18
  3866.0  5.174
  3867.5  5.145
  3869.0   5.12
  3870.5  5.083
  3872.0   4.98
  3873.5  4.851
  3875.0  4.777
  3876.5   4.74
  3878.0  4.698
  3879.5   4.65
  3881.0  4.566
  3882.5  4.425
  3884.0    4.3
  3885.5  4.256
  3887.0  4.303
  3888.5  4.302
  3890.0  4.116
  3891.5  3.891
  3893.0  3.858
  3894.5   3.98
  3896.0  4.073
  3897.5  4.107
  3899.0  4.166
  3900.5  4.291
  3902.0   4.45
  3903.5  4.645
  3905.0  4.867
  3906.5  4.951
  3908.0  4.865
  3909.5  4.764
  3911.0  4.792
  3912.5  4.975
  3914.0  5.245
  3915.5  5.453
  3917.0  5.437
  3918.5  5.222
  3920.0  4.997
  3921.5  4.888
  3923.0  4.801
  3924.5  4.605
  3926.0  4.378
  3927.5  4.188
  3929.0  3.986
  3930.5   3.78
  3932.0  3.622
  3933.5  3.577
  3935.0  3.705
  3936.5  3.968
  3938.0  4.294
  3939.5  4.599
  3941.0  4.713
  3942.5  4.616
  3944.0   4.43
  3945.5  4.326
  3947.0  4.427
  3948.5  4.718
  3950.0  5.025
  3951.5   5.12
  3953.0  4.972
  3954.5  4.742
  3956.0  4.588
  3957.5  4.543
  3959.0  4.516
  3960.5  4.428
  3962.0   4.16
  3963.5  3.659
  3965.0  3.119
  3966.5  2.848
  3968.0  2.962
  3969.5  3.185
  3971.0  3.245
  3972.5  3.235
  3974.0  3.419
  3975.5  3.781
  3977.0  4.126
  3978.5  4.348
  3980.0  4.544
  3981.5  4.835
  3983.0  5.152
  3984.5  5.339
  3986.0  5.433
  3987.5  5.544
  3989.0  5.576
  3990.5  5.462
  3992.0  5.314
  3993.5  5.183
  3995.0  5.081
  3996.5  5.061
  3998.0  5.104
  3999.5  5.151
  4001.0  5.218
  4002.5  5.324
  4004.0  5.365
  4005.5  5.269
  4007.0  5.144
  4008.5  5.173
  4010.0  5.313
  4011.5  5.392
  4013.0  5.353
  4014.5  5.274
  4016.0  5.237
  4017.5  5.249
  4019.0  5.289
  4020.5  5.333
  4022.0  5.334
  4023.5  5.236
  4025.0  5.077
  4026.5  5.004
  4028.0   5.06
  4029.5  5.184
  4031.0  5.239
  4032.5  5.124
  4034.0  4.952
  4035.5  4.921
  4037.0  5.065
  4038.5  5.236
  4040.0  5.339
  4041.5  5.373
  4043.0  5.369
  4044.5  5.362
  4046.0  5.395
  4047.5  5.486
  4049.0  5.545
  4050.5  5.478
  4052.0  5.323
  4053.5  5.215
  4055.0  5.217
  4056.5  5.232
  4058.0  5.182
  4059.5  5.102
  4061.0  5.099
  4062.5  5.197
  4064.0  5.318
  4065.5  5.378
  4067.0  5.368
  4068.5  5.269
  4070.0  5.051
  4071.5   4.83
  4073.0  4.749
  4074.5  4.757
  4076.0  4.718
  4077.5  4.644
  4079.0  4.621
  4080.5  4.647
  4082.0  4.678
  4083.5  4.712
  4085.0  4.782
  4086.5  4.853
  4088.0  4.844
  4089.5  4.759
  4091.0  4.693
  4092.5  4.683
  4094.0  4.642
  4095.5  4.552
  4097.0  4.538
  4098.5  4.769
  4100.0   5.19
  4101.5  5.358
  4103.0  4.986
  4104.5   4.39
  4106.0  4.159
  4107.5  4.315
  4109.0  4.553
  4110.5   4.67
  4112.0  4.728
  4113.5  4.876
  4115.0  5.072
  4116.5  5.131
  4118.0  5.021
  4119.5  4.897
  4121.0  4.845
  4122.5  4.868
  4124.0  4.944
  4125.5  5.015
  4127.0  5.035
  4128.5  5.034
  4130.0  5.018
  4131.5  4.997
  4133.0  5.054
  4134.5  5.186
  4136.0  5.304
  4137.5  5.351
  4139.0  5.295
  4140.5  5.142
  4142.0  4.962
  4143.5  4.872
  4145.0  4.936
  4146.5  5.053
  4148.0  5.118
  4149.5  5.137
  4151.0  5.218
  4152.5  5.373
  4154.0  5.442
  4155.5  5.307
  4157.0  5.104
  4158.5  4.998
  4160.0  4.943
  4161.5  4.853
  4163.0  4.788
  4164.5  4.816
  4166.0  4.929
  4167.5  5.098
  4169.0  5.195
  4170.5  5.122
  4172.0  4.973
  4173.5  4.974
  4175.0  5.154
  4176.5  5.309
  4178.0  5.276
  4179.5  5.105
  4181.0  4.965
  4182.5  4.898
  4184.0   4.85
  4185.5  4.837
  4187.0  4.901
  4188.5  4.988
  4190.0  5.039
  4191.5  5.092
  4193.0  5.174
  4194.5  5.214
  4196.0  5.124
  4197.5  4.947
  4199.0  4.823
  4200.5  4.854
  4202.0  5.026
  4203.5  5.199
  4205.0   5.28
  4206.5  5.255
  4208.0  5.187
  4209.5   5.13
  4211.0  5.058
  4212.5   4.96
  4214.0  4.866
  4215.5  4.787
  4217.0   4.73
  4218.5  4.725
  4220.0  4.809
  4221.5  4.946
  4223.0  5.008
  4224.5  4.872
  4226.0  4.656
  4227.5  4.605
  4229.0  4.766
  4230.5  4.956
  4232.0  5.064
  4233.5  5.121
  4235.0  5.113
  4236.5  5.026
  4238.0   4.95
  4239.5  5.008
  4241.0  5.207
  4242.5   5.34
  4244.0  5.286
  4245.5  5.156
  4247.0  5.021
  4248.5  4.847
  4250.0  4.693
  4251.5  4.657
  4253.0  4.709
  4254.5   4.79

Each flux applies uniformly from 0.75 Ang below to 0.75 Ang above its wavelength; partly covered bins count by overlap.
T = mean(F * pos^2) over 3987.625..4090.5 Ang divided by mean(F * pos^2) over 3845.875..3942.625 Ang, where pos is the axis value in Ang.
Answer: 1.21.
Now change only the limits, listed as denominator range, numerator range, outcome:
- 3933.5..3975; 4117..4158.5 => 1.35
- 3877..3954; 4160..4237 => 1.27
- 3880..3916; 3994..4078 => 1.24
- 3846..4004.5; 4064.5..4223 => 1.21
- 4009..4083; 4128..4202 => 1.04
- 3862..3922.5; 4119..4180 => 1.23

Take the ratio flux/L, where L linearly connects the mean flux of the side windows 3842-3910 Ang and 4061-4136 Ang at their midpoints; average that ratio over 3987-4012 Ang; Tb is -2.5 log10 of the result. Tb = -0.11 mag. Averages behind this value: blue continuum 4.62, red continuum 4.87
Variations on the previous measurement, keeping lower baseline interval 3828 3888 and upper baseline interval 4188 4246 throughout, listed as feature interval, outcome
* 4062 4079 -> -0.05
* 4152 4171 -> -0.03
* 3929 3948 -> 0.09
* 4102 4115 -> 0.05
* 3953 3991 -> 0.08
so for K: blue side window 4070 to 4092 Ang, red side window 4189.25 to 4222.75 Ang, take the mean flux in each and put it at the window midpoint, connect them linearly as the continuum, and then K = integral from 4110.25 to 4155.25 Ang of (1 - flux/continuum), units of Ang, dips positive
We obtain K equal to -1.9 Ang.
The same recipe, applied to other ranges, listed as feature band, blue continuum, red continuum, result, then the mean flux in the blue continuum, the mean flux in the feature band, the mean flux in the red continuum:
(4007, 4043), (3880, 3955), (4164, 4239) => -4.0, 4.5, 5.21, 5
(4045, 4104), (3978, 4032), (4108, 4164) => 1.3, 5.2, 5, 5.03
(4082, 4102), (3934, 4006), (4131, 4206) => 0.3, 4.53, 4.79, 5.07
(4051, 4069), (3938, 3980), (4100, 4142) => -2.3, 4.15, 5.24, 4.94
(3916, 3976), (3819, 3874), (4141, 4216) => 4.3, 4.34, 4.23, 5.05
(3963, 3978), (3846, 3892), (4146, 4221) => 4.5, 4.72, 3.37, 5.04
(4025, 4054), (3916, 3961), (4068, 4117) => -3.5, 4.51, 5.24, 4.76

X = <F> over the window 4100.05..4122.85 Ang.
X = 4.8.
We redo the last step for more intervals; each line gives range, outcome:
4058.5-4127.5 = 4.86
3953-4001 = 4.46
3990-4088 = 5.15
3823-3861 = 4.09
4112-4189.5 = 5.05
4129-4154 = 5.13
